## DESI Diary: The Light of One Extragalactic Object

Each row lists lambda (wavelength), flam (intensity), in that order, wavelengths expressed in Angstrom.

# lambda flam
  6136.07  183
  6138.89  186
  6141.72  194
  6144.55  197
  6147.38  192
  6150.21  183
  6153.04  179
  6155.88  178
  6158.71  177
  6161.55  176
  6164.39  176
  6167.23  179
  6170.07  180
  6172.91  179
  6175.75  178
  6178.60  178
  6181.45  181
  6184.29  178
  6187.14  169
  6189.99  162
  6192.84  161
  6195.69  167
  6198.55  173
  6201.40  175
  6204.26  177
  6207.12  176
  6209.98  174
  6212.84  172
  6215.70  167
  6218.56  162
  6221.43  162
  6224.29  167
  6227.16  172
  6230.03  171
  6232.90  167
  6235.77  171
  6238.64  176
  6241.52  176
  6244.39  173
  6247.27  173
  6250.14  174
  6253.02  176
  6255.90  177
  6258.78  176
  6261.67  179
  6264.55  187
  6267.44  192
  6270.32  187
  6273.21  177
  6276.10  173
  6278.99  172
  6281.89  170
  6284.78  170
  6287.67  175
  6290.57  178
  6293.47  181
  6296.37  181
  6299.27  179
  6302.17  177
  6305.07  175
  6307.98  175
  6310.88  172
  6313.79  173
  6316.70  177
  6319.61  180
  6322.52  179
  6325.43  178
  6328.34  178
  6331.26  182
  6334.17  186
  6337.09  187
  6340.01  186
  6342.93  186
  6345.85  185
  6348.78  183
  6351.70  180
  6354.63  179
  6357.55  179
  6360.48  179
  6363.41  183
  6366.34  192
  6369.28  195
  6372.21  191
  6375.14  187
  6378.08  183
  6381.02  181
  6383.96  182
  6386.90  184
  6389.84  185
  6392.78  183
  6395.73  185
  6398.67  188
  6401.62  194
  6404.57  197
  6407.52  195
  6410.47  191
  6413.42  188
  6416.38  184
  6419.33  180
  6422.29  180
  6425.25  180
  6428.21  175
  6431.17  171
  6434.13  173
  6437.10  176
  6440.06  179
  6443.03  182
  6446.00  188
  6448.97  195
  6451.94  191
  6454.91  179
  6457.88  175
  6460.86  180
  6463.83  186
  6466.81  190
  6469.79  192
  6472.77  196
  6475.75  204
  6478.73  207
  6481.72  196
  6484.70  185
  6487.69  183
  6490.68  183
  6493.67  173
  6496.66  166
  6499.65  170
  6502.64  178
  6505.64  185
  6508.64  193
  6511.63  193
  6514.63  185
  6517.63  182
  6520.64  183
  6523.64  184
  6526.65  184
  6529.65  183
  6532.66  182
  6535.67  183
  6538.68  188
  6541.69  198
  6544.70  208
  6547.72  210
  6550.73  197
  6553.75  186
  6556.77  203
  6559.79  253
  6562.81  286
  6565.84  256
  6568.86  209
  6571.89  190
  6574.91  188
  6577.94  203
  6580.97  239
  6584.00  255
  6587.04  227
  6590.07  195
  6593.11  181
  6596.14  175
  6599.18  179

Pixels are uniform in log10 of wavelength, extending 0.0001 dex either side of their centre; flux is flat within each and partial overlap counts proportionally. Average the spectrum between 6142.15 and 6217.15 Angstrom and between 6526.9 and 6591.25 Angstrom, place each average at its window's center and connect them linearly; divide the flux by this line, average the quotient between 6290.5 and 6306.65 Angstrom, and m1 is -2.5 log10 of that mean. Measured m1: 0.05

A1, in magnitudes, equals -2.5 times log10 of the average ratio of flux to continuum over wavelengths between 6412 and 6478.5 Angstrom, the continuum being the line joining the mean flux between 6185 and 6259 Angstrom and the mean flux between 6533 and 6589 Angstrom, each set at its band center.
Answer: 0.09 mag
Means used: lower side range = 171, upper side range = 215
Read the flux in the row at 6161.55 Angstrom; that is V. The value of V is 176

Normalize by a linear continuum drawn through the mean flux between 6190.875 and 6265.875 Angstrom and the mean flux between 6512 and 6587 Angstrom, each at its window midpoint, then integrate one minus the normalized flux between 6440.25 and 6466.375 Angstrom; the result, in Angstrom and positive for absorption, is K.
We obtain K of 1.5 Angstrom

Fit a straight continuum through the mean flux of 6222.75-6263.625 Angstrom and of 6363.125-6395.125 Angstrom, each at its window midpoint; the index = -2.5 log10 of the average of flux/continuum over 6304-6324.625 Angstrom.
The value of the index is 0.03 mag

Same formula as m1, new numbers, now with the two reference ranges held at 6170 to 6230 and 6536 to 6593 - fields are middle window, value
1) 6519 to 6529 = 0.146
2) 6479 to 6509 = 0.137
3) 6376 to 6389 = 0.060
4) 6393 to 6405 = 0.031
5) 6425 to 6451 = 0.112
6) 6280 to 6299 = 0.039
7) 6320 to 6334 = 0.039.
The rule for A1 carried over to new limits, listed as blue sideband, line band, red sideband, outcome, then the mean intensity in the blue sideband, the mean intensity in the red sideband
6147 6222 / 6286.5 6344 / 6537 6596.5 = 0.05 mag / 174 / 213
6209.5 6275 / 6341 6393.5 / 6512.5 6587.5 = 0.02 mag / 174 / 206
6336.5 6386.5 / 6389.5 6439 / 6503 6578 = 0.03 mag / 185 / 200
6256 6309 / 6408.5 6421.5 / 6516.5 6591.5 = 0.04 mag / 178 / 207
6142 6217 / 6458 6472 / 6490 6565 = 0.03 mag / 177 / 194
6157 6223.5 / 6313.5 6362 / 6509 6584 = 0.03 mag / 173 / 204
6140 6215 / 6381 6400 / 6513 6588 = 0.06 mag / 177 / 206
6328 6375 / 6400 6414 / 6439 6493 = -0.04 mag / 185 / 188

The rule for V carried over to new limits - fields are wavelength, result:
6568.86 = 209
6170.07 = 180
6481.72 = 196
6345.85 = 185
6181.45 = 181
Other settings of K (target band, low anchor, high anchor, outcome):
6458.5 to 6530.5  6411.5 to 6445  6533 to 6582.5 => 3.6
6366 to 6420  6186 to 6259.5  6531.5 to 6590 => 1.3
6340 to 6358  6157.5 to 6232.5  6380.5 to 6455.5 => -0.2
